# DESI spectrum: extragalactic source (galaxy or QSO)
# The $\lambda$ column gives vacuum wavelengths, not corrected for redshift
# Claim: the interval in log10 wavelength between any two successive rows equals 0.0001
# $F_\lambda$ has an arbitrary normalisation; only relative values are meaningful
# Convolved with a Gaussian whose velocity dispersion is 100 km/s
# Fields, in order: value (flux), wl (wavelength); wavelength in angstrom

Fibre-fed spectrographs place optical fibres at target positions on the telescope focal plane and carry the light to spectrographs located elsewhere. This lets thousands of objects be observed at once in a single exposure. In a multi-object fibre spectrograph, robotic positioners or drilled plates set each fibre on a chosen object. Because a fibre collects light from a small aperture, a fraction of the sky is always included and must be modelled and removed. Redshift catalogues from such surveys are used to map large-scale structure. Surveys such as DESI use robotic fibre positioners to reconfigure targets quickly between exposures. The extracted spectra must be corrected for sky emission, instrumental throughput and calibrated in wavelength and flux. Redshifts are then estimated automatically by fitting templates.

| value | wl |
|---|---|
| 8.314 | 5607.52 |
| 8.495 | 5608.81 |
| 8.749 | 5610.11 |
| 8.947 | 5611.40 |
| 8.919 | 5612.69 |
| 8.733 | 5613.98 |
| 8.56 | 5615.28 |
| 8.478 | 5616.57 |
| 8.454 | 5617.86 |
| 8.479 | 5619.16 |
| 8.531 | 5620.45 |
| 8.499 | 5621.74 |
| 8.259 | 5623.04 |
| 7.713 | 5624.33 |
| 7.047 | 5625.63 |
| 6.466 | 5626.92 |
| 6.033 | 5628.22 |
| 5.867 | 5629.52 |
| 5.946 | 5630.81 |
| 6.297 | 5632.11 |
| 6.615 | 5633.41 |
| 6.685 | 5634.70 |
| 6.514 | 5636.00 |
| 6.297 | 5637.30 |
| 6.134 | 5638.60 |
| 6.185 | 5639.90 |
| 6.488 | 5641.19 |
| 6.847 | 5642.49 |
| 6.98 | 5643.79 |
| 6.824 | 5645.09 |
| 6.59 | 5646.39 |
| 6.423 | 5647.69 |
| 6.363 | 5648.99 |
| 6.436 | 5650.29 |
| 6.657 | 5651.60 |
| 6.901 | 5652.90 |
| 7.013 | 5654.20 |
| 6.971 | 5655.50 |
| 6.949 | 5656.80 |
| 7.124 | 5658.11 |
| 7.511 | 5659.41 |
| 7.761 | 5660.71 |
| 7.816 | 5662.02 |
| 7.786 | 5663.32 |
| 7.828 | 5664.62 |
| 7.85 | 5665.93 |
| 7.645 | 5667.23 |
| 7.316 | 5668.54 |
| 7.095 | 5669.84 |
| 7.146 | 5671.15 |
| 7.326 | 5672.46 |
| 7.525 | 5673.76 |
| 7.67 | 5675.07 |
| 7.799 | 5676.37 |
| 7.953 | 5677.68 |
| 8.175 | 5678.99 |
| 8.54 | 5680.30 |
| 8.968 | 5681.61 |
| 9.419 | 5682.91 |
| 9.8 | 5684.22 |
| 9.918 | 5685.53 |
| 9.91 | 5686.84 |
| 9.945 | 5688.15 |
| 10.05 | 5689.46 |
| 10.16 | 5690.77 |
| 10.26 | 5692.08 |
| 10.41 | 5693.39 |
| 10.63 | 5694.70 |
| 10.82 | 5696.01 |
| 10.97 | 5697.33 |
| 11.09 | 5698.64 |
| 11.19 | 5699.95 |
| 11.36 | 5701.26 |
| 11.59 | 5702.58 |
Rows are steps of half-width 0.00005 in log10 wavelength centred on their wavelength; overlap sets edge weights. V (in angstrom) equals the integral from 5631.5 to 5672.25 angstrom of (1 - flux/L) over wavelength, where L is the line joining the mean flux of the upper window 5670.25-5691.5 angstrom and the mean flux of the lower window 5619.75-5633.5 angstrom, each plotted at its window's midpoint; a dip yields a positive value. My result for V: 4.7 angstrom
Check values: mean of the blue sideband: 7.05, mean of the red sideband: 8.76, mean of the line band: 6.94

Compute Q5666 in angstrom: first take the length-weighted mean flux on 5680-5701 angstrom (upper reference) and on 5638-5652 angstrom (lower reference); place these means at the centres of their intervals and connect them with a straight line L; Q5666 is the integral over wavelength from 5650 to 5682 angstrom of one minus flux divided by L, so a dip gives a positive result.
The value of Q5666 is 2.7 angstrom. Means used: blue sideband 6.54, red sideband 10.2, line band 7.51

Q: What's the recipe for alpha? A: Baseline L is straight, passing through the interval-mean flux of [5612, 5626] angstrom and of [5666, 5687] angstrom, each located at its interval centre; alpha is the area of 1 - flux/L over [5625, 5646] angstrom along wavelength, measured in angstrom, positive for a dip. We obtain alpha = 4.7 angstrom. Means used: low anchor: 8.36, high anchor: 8.21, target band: 6.45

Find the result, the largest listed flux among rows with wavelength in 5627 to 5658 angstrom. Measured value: 7.013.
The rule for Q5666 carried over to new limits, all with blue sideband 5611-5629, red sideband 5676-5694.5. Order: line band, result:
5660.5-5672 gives 1.85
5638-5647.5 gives 2.18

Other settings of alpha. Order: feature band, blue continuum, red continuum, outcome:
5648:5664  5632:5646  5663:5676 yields 0.0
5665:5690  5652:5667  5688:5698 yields 1.8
